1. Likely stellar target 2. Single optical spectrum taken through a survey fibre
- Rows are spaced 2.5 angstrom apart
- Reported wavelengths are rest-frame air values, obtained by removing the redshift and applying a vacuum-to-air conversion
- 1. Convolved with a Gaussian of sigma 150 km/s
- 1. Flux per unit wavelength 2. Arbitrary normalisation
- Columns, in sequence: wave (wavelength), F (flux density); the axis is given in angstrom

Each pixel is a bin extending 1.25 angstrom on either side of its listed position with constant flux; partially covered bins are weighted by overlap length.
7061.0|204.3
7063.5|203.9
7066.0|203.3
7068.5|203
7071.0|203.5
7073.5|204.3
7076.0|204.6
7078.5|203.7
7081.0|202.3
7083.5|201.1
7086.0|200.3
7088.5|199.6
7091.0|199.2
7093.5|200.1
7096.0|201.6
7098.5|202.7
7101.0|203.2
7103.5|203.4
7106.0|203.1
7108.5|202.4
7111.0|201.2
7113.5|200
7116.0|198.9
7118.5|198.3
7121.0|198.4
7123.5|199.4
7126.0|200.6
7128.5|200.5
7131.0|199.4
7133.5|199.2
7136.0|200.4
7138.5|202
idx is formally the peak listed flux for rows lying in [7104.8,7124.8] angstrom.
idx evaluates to 203.1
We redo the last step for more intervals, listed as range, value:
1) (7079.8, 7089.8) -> 202.3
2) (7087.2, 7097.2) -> 201.6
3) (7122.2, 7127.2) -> 200.6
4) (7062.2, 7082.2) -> 204.6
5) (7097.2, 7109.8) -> 203.4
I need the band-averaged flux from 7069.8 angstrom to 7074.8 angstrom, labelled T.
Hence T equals 204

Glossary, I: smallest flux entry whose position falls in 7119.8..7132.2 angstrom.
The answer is 198.4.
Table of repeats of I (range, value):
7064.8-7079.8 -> 203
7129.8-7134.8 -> 199.2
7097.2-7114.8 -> 200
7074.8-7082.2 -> 202.3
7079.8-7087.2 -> 200.3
